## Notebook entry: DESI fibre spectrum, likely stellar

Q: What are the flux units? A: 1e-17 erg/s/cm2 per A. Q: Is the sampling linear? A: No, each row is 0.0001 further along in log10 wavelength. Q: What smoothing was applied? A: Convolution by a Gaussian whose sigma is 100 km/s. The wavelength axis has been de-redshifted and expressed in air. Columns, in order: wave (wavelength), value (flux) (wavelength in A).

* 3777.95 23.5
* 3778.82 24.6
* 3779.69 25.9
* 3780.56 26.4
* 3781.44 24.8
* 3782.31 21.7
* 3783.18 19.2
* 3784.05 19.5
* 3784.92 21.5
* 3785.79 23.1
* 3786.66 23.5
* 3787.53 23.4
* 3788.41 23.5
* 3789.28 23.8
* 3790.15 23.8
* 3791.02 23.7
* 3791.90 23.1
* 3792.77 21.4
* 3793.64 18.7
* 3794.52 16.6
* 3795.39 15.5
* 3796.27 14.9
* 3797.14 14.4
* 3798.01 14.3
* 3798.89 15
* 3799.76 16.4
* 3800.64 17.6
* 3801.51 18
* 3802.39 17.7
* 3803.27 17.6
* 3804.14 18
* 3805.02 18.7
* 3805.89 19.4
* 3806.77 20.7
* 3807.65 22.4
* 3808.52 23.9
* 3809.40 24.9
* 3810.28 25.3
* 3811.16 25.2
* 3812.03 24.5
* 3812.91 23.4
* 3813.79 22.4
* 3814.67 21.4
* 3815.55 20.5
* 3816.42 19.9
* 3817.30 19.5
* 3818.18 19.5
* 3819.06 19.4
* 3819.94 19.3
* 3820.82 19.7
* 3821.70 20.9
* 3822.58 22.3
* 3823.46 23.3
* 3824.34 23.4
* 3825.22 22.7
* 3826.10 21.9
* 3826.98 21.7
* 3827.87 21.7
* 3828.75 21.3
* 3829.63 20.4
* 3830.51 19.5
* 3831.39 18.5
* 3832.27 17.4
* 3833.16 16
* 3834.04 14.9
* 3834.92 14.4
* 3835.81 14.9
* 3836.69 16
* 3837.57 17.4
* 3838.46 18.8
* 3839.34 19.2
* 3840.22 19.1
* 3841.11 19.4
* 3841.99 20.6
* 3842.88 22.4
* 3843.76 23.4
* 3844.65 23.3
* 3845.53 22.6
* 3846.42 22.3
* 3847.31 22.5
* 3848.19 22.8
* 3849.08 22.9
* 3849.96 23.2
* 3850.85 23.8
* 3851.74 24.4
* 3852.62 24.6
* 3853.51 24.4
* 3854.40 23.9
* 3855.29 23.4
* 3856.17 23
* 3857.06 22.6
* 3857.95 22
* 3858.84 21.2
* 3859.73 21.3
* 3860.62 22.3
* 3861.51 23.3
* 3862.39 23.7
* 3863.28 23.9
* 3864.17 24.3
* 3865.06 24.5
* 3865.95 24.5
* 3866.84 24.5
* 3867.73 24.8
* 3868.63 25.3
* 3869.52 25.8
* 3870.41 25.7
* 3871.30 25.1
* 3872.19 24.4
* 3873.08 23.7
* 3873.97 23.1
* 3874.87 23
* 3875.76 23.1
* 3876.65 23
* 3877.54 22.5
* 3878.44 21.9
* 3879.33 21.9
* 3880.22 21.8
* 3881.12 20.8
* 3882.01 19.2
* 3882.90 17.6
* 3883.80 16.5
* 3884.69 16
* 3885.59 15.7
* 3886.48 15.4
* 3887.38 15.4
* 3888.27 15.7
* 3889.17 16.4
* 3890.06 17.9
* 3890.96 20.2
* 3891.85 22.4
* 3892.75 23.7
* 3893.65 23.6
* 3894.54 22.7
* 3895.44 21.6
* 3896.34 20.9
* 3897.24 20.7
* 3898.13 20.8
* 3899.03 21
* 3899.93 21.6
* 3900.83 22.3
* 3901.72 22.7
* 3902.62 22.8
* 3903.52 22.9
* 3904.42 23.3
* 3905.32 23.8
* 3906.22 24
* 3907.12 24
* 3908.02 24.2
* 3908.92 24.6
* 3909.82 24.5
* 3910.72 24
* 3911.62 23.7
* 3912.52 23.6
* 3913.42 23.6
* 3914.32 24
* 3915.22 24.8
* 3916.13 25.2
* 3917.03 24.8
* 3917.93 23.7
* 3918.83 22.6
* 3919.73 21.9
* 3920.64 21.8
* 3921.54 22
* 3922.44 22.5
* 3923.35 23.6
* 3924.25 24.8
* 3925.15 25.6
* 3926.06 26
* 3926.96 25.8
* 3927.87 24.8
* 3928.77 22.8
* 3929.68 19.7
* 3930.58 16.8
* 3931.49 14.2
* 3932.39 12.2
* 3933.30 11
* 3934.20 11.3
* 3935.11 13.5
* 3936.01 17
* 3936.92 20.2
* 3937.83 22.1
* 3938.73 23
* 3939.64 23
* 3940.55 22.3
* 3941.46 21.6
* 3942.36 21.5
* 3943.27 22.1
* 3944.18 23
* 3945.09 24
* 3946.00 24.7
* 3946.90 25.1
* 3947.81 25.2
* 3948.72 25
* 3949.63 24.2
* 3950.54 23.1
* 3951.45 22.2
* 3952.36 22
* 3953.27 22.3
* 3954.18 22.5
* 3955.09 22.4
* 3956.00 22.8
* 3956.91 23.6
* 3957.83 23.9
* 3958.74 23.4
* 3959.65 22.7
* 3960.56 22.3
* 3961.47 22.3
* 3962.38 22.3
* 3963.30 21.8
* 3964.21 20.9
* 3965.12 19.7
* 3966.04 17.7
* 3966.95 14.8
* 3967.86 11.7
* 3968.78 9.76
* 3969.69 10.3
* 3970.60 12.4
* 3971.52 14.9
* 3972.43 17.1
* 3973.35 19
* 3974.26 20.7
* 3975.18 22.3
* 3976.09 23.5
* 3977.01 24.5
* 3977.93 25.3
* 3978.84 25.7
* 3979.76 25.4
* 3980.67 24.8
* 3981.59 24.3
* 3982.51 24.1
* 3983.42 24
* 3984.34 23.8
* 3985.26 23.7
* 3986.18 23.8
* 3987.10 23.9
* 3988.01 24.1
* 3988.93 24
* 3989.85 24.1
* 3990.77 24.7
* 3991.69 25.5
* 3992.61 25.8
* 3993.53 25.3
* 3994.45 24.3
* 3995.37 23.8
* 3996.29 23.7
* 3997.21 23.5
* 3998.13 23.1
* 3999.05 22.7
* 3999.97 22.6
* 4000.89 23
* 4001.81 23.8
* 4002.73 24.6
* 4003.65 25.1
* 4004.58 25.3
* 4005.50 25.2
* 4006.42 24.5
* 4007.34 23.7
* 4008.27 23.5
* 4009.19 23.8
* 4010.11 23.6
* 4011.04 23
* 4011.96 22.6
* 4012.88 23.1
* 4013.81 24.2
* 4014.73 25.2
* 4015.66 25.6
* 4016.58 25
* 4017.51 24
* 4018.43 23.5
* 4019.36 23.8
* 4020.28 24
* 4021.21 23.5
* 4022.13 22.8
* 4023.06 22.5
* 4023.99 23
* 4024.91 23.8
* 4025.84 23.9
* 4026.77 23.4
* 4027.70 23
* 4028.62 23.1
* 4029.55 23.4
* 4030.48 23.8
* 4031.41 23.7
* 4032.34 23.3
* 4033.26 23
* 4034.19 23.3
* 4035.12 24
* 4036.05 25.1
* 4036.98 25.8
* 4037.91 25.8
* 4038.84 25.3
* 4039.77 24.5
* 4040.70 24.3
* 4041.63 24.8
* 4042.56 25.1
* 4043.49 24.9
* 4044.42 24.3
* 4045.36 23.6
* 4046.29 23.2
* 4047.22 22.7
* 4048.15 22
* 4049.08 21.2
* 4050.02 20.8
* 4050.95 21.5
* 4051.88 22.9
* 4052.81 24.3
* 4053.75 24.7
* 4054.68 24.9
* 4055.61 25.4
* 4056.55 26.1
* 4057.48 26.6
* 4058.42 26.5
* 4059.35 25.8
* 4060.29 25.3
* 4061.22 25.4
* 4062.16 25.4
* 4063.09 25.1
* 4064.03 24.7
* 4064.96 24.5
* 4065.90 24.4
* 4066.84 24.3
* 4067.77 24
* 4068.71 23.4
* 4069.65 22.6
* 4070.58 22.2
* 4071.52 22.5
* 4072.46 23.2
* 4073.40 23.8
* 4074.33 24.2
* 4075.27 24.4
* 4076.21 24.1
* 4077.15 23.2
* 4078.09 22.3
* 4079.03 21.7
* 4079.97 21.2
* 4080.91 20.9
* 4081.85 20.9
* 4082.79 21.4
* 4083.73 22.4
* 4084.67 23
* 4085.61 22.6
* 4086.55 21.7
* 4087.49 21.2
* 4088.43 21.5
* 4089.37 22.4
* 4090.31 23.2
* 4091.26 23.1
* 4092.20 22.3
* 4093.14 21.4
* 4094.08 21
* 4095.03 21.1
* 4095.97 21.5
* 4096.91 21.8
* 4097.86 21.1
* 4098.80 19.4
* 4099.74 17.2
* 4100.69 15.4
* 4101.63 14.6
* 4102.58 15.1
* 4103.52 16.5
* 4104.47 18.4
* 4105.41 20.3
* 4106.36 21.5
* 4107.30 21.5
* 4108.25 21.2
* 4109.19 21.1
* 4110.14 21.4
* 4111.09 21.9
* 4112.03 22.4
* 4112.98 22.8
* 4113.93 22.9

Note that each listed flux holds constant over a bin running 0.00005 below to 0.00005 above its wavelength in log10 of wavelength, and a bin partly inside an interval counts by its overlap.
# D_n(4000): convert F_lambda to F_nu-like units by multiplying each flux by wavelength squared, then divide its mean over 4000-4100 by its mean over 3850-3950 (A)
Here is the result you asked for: 1.1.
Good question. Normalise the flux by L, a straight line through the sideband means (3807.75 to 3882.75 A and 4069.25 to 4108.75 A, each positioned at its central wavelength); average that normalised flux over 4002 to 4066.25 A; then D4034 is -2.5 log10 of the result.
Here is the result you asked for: -0.13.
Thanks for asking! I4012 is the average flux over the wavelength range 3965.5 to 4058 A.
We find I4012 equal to 23.1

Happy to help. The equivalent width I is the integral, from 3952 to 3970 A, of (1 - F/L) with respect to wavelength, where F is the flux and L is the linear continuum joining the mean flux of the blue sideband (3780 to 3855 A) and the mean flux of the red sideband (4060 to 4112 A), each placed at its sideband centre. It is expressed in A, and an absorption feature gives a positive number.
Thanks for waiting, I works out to 1.1 A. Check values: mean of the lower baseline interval 20.7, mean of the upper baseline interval 21.8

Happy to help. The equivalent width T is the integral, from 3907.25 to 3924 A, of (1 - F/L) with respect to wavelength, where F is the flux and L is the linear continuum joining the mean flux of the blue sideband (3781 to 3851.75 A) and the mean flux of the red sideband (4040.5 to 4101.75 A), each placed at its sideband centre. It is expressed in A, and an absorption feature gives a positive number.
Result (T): -1.7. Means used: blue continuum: 20.5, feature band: 23.6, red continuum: 22.9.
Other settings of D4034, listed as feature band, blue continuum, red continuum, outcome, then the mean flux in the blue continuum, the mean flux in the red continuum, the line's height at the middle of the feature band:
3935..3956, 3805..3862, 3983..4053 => 0.02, 21.3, 23.8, 22.8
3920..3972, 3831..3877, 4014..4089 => 0.11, 22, 23.7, 22.8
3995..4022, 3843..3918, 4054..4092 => -0.03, 22.4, 23.5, 23.2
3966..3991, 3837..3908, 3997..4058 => 0.12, 21.9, 23.9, 23.3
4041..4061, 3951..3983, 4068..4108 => -0.15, 20.7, 21.3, 21.1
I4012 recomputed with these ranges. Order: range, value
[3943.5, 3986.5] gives 21.6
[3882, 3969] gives 21.3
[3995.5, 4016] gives 23.9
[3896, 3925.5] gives 23.2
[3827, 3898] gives 21.2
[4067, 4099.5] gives 22.2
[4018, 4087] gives 23.7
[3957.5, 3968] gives 20.5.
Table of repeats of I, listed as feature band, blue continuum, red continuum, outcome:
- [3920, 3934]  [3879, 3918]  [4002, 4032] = 0.82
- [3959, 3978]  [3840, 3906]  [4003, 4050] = 3.61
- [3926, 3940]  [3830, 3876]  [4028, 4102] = 2.27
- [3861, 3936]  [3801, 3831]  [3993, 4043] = 1.79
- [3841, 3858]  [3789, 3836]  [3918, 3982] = -2.30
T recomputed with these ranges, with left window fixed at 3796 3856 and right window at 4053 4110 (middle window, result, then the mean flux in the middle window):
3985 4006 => -2.4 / 24.2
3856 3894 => -1.6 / 21.7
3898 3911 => -1.3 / 23.1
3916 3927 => -1.4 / 23.8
